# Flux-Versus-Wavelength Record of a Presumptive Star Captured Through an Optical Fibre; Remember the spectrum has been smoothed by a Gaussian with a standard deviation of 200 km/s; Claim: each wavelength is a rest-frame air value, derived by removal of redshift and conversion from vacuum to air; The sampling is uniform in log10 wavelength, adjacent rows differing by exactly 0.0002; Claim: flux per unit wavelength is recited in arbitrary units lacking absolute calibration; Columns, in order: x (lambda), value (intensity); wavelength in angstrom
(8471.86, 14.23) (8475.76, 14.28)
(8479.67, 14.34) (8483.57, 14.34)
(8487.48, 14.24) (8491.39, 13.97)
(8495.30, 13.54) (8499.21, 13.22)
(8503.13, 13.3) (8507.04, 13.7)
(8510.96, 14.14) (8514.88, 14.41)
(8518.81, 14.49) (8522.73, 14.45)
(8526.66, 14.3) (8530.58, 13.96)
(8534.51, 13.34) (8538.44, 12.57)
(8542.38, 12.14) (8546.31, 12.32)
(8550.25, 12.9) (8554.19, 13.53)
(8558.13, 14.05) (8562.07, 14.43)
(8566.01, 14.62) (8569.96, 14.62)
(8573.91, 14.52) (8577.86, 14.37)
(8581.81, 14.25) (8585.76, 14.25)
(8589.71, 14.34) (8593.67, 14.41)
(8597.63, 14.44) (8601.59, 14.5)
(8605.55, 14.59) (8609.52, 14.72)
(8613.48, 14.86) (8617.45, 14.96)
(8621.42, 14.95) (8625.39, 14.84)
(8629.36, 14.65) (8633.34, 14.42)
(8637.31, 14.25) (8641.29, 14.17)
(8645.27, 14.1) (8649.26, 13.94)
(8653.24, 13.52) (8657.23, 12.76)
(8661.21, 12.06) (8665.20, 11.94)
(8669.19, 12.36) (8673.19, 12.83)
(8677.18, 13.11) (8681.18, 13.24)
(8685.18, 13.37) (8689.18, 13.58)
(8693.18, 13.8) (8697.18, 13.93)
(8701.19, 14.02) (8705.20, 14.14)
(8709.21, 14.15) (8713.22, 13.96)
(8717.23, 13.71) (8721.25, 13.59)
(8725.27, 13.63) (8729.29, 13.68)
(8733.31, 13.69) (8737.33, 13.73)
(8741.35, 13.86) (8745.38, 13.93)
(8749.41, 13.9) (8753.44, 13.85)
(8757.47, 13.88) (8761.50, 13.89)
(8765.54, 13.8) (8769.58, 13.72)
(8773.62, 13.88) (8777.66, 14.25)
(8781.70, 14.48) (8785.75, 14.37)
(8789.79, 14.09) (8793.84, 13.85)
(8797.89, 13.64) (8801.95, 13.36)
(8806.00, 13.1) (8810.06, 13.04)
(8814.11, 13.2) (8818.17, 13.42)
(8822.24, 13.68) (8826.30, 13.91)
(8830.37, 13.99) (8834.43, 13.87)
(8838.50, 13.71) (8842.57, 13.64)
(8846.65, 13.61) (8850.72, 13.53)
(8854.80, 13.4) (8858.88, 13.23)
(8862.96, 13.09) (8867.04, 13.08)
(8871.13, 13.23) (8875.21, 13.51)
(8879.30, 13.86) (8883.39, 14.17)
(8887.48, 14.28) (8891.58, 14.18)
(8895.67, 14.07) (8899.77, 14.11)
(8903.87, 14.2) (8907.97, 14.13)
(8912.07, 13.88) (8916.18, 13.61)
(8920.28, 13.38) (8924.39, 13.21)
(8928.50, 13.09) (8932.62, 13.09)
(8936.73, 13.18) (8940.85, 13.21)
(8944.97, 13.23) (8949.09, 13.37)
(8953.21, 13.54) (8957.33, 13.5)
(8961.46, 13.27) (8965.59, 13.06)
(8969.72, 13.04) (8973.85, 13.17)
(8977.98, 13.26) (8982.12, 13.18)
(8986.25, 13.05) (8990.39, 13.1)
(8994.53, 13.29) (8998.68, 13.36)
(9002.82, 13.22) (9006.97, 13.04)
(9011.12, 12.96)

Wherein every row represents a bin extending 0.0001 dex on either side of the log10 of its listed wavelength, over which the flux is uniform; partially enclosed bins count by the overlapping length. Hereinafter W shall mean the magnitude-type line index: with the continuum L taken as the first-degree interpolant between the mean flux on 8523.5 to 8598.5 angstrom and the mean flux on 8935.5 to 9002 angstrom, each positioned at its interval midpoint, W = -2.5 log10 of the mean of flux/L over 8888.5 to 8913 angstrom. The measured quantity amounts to -0.06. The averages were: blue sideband 13.9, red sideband 13.2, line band 14.1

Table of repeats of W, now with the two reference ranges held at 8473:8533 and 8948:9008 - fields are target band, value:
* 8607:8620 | -0.07 mag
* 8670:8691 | 0.05 mag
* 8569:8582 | -0.04 mag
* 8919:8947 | 0.01 mag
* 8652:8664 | 0.09 mag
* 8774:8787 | -0.06 mag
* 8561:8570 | -0.05 mag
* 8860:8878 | 0.01 mag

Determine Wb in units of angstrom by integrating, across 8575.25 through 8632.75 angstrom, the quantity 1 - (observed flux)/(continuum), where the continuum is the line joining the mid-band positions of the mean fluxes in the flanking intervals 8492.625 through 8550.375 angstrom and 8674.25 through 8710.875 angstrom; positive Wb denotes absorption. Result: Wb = -4.09 angstrom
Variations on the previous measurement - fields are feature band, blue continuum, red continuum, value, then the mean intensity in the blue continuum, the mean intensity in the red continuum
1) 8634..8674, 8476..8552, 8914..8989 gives 0.88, 13.7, 13.2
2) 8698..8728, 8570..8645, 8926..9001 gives 0.54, 14.5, 13.2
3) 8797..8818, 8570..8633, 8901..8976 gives 0.91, 14.6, 13.4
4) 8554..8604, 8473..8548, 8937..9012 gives -2.54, 13.7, 13.2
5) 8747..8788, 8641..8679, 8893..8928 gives -1.97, 13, 13.8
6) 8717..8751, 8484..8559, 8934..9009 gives -0.80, 13.6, 13.2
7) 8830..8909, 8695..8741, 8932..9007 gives -1.55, 13.8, 13.2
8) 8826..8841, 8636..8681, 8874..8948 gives -0.37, 13.2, 13.7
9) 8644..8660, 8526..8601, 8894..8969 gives 0.34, 13.9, 13.5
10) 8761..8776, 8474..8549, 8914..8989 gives -0.42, 13.7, 13.2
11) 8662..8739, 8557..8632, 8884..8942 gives 4.27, 14.6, 13.7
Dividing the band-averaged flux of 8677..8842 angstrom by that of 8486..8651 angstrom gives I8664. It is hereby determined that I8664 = 0.98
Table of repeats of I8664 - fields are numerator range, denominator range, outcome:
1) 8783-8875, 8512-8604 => 0.97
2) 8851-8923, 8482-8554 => 1.01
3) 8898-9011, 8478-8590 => 0.96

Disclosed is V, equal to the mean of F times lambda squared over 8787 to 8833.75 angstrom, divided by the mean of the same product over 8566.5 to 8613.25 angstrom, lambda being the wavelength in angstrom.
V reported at 0.99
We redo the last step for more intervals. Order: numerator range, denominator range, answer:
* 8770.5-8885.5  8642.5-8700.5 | 1.07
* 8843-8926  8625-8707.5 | 1.06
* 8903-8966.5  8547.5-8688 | 1.03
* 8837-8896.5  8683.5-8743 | 1.02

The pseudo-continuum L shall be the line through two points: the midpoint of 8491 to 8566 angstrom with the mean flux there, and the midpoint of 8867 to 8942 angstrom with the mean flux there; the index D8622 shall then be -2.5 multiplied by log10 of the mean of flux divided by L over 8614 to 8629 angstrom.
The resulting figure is -0.09 mag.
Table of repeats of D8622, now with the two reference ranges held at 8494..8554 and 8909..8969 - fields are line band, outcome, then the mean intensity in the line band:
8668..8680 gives 0.05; 12.8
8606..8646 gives -0.09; 14.6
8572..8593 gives -0.07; 14.4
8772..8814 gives -0.03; 13.8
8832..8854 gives -0.02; 13.7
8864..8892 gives -0.03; 13.7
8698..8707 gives -0.05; 14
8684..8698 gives -0.02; 13.7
